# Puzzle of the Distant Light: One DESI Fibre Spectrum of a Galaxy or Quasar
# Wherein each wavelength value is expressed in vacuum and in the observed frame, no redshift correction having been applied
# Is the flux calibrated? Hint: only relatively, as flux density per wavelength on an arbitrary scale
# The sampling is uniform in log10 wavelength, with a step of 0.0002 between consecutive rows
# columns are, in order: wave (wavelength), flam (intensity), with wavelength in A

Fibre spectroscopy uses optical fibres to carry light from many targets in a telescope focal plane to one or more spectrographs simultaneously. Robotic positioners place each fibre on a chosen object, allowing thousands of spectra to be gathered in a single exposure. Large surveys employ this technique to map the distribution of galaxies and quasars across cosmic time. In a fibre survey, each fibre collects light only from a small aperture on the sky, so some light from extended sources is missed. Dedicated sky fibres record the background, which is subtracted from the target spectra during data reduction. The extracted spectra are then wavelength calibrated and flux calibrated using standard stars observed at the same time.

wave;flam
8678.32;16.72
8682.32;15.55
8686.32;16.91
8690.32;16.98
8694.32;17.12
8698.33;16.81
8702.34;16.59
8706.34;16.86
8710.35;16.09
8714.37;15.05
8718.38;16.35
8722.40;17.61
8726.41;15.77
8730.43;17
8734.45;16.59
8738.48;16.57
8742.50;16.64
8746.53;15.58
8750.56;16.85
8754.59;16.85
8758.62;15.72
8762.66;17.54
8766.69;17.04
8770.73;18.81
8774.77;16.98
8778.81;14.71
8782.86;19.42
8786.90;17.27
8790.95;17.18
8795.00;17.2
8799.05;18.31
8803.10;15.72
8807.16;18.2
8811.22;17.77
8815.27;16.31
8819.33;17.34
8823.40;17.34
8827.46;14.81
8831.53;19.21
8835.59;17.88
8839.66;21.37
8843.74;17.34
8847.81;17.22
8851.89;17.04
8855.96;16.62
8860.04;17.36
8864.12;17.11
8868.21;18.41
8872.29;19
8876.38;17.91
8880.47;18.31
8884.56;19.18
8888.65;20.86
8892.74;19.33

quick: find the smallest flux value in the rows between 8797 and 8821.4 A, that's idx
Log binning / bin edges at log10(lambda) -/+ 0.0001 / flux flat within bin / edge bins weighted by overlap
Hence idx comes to 15.72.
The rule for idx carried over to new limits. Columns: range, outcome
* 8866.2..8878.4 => 17.91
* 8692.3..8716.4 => 15.05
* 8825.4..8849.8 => 14.81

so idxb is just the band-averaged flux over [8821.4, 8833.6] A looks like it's 17.1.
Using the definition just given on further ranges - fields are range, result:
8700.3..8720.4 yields 16.2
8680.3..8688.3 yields 16.2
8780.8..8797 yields 17.8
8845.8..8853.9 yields 17.1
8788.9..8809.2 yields 17.3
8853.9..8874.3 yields 17.7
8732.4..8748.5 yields 16.3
